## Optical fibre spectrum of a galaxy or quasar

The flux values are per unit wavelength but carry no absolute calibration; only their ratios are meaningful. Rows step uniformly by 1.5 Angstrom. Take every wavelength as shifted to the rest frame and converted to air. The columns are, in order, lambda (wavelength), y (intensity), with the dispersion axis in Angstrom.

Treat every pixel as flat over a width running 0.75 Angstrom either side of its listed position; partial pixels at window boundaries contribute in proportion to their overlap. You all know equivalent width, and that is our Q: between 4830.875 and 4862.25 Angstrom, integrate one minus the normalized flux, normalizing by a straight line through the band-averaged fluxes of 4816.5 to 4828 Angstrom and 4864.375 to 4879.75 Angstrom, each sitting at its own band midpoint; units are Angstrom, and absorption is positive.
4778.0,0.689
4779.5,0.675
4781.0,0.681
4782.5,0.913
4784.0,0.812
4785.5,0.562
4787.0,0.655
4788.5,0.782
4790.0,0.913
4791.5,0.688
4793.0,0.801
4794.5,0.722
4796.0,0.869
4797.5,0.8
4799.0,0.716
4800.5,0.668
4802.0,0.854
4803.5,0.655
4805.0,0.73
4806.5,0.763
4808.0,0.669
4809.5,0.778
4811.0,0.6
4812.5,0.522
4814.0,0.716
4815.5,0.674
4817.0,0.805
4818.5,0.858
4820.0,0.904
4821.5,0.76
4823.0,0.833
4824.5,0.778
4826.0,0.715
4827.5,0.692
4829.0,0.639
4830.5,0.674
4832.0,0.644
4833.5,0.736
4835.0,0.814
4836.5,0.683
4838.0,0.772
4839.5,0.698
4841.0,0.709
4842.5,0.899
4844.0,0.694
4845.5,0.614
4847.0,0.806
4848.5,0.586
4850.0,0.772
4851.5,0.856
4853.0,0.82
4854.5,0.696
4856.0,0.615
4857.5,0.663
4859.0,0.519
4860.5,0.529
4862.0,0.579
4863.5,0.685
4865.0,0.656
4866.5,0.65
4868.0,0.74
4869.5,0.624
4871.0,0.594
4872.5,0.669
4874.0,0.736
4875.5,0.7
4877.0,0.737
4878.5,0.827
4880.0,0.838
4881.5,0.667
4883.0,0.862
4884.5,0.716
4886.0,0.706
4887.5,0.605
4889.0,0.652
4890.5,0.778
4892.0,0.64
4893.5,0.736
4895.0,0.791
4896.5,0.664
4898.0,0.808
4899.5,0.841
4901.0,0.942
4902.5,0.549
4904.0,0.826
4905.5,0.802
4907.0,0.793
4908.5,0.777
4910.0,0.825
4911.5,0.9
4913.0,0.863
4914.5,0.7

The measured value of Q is 2.0 Angstrom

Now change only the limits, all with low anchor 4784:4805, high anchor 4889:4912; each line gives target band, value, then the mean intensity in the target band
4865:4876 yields 1.3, 0.671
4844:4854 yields 0.3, 0.738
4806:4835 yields 1.0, 0.726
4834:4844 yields 0.0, 0.757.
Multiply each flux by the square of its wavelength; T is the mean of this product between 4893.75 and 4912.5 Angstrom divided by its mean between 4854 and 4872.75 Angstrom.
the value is 1.3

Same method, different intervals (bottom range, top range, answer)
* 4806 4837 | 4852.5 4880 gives 0.94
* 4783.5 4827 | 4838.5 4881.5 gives 0.96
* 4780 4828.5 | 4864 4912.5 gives 1.03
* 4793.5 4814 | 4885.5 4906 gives 1.07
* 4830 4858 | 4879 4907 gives 1.05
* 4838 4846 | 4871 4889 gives 1.01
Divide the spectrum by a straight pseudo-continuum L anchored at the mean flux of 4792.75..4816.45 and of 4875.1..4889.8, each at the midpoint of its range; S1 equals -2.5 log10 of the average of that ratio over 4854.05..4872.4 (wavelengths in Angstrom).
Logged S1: 0.16 mag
